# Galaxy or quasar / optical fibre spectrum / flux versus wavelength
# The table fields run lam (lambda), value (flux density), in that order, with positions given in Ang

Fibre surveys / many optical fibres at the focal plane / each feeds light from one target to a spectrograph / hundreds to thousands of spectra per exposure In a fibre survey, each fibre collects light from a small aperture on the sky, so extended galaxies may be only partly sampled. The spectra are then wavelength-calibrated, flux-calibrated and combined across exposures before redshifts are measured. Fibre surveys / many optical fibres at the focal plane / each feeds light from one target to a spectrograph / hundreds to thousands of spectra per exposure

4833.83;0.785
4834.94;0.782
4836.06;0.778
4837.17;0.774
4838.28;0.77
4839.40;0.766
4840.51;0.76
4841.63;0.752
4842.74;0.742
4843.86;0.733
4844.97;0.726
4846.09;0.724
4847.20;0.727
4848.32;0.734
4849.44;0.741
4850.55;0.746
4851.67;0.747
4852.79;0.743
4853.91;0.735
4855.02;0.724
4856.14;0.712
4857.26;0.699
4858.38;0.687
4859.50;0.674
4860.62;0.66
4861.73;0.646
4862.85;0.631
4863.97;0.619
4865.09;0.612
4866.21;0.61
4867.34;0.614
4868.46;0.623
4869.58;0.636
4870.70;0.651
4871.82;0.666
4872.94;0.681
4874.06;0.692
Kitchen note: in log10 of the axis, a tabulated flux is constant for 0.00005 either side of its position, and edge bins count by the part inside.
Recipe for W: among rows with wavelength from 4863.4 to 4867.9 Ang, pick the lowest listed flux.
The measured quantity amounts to 0.61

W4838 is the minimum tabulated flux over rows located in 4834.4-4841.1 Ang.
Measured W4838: 0.76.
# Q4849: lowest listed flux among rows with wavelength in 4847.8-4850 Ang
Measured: 0.734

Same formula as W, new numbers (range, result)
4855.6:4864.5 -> 0.619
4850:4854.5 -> 0.735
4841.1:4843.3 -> 0.742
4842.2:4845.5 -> 0.726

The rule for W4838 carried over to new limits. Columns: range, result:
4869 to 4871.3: 0.636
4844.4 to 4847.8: 0.724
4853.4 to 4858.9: 0.687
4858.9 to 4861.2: 0.66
